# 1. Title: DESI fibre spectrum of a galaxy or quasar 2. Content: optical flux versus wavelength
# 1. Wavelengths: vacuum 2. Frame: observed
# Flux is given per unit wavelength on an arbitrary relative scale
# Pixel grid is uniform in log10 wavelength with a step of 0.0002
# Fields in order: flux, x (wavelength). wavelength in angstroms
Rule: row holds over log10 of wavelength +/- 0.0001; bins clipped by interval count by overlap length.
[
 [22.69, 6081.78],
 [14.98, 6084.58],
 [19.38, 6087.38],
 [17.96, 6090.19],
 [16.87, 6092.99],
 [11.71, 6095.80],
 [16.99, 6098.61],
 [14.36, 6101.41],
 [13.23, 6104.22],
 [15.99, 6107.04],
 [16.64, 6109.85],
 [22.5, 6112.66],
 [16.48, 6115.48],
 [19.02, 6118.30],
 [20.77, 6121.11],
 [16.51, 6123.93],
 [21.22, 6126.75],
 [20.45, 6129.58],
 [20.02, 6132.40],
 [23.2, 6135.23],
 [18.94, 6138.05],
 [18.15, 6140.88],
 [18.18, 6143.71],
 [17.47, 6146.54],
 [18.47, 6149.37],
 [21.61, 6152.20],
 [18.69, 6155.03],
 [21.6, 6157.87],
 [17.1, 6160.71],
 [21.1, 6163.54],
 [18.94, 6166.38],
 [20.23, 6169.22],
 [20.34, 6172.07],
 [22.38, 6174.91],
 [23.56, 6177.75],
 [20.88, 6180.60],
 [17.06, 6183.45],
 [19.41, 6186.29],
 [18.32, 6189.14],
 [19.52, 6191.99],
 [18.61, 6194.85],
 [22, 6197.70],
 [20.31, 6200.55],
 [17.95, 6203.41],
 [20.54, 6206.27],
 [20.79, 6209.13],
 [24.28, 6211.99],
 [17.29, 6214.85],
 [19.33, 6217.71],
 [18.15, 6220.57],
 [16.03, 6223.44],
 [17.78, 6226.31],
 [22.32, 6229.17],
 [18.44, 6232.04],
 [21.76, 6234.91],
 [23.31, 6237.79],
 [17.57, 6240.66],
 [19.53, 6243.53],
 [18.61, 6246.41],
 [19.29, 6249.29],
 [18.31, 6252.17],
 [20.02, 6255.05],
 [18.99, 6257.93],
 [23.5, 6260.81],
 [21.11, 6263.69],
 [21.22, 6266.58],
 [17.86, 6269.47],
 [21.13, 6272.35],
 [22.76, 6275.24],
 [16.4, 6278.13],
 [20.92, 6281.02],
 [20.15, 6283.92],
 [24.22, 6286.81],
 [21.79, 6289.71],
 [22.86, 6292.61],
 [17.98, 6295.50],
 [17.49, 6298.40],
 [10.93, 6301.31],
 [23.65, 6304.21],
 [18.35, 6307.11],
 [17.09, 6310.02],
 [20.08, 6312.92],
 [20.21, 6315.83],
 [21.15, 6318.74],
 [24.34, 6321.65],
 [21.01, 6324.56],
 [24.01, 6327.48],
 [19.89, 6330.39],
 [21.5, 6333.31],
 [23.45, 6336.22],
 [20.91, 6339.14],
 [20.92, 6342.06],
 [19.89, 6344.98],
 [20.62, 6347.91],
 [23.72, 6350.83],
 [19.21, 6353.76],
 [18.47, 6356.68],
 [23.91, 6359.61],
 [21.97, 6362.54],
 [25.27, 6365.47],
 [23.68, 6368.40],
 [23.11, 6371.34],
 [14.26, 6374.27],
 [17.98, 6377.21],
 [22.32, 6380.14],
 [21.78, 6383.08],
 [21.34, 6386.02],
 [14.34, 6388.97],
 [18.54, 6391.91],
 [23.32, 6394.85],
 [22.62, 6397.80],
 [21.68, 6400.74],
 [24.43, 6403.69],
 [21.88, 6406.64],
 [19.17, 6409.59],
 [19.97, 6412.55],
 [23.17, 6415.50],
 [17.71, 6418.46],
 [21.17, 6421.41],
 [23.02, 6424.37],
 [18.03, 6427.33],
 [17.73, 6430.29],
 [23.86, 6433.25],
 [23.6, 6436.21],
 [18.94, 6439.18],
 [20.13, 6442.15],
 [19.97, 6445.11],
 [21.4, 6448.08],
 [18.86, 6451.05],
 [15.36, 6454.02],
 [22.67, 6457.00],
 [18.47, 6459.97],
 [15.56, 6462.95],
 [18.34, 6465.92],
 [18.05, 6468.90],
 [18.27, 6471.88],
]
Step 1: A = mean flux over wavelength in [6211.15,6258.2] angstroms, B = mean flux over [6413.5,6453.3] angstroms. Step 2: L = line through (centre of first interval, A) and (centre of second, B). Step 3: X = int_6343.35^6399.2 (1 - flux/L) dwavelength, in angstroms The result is -2.0 angstroms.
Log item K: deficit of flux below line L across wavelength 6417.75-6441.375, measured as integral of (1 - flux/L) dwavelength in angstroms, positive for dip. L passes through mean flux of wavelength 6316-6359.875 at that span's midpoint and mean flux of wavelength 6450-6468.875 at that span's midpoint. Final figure -2.0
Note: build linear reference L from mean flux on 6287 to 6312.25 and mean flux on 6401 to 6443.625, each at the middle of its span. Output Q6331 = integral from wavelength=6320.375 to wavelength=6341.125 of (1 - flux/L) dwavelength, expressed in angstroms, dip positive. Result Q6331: -2.7 angstroms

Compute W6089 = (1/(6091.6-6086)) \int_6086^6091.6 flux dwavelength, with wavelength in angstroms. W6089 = 18.7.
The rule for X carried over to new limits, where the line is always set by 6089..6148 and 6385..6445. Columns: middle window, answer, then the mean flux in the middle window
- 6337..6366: -1.9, 21.4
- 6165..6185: -2.2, 20.5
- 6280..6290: -1.2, 21.8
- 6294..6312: 1.8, 17.7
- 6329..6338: -0.7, 21.6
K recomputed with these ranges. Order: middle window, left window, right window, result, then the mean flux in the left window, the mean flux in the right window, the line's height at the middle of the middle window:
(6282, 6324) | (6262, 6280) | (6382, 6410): 0.6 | 20.2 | 21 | 20.4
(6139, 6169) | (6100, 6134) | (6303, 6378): -0.9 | 18.1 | 21.1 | 18.6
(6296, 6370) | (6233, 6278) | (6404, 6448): -1.4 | 20.2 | 20.7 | 20.4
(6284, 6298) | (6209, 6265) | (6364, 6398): -0.8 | 19.8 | 20.6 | 20.1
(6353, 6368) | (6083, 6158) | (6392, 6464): -1.5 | 18.2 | 20.5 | 20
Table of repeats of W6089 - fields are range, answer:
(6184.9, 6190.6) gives 18.9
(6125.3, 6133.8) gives 20.5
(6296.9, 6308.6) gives 17.6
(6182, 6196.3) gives 18.6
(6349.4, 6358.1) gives 20.5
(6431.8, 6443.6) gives 21.6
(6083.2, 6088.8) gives 17.2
